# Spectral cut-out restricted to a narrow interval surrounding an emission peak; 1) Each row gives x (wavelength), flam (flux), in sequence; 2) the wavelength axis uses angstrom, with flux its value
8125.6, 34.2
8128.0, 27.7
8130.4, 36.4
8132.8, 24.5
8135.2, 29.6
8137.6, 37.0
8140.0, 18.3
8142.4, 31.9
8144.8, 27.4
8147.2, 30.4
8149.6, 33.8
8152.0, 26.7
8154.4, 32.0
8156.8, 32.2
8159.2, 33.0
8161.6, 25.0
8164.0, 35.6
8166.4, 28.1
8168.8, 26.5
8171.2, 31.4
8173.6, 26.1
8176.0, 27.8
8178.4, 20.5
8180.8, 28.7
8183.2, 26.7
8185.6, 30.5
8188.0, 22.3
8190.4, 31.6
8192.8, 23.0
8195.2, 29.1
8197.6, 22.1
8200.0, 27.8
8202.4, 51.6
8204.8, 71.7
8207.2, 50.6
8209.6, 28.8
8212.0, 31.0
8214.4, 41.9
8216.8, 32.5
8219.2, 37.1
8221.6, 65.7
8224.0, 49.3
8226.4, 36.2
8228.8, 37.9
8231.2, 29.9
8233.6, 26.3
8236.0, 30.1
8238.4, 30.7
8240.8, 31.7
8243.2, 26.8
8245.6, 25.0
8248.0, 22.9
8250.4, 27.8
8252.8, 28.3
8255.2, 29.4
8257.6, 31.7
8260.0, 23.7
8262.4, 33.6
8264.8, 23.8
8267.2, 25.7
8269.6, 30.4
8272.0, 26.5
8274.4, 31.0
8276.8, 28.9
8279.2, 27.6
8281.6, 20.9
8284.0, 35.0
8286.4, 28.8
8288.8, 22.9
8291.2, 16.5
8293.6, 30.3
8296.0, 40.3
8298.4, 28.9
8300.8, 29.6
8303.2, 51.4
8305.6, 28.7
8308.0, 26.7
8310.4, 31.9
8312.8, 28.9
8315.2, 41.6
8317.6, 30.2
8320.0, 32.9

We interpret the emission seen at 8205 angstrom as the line [S II]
